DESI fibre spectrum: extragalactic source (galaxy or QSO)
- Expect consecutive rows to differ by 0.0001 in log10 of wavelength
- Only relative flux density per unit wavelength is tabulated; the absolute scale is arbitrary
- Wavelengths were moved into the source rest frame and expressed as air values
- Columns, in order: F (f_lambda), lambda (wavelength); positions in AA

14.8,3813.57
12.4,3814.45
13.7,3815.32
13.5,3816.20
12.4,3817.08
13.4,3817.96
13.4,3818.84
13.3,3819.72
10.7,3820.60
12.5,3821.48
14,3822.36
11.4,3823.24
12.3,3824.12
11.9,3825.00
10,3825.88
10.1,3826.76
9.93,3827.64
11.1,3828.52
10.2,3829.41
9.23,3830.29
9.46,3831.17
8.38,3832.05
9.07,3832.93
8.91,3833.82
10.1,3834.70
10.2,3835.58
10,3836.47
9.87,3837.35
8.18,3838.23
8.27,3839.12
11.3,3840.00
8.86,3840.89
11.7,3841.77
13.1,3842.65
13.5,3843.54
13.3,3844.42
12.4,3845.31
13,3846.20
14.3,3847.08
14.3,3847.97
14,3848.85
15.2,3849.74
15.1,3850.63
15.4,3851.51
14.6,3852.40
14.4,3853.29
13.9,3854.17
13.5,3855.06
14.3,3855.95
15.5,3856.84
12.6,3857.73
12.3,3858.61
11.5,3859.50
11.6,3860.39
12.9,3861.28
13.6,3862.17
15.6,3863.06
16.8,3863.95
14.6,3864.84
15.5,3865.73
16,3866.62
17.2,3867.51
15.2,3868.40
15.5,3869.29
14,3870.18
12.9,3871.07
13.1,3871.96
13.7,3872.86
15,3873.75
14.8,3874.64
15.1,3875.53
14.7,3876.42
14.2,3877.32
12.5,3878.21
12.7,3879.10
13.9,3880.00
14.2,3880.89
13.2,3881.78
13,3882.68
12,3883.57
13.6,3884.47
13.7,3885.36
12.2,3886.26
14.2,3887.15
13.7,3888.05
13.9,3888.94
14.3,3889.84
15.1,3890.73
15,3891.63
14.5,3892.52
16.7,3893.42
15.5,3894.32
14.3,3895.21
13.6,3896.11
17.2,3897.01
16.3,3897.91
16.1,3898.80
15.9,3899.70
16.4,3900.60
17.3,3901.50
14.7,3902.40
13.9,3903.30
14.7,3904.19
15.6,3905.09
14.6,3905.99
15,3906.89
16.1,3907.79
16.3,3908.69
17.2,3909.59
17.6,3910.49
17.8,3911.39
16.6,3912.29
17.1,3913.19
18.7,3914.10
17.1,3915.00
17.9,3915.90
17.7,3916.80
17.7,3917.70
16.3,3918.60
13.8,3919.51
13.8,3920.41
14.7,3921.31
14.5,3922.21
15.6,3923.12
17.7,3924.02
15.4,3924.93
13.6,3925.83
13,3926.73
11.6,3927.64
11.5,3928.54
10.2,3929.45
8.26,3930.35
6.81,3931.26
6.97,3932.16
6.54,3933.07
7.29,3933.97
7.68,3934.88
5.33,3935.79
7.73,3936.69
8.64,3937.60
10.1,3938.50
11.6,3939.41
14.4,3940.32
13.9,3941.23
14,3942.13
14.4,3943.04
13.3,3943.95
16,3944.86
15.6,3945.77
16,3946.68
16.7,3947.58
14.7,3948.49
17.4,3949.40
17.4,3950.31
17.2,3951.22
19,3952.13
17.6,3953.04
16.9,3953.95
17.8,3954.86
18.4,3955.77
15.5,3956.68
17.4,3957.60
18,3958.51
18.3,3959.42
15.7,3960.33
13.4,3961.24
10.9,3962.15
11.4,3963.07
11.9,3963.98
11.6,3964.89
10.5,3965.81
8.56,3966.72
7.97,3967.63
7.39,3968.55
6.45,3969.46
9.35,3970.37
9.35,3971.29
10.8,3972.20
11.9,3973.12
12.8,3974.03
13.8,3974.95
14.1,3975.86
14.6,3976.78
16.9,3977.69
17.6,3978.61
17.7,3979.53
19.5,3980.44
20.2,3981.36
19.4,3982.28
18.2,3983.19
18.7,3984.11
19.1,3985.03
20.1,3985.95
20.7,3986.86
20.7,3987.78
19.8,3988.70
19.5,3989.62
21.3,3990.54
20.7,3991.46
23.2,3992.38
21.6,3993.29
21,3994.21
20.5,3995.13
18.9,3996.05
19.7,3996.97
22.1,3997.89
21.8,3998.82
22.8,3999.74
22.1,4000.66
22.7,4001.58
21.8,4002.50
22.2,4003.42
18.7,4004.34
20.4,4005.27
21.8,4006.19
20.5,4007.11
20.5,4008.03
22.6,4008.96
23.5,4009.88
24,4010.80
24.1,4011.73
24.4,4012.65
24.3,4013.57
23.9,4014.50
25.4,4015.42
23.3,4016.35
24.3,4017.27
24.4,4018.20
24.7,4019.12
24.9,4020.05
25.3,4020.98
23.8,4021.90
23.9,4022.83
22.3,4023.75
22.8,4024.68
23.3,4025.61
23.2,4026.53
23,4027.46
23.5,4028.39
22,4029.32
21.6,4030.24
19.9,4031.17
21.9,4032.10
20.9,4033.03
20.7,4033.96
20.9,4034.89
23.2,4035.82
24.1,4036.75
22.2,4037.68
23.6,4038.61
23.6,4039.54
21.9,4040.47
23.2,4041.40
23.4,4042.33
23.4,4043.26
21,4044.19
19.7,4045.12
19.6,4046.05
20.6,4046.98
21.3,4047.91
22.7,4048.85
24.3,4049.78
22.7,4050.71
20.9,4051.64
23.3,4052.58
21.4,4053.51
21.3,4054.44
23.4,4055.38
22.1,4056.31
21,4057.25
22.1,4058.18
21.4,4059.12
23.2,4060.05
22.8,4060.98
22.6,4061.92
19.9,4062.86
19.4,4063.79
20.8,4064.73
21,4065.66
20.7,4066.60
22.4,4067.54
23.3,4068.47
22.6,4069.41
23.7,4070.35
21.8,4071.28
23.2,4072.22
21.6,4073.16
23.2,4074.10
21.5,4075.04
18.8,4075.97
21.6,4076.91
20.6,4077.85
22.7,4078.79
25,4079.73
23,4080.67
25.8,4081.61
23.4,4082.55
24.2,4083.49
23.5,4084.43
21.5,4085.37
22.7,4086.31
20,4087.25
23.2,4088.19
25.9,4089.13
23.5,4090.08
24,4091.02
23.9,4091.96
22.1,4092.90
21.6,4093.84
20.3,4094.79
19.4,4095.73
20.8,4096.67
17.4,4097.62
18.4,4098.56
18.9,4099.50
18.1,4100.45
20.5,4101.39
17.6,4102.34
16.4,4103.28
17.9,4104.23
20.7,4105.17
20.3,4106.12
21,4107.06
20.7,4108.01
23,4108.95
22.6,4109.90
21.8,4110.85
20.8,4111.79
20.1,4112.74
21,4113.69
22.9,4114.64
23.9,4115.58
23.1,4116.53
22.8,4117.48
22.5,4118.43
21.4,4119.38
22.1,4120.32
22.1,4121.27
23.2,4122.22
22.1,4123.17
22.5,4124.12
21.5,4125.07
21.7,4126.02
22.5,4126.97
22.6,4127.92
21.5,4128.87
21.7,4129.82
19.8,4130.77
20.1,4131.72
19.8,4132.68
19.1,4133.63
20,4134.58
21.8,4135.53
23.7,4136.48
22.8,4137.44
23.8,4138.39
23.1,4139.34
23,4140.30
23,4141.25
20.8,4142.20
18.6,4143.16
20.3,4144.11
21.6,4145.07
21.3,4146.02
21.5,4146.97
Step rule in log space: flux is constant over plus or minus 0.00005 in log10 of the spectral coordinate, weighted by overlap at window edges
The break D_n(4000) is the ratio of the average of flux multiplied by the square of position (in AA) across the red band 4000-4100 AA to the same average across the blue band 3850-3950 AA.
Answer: 1.70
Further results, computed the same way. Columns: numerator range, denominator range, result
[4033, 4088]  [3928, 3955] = 1.86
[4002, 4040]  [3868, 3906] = 1.69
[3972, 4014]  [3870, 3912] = 1.42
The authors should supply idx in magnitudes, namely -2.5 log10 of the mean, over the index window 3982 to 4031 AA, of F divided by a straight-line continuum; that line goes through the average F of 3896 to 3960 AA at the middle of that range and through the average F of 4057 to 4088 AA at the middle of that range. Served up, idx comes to -0.18 mag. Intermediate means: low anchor 14.6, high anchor 22.2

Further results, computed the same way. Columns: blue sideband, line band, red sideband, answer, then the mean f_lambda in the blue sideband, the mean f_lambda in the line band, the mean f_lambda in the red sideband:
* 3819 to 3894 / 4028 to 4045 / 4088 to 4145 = -0.18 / 13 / 22.2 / 21.4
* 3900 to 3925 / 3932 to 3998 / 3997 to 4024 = 0.30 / 16.1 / 15.1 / 22.9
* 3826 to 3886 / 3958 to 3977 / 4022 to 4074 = 0.47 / 12.9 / 11.8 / 22.1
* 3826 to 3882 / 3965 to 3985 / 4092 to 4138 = 0.22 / 12.8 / 13.7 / 21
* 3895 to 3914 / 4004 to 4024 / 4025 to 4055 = -0.11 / 16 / 23.3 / 22.1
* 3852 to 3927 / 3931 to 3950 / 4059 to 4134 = 0.37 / 14.9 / 11.8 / 21.6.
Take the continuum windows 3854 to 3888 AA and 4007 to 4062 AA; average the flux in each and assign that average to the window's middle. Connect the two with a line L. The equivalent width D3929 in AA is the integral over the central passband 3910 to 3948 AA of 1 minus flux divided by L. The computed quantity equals 8.1 AA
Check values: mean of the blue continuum 14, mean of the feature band 13.4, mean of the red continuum 22.7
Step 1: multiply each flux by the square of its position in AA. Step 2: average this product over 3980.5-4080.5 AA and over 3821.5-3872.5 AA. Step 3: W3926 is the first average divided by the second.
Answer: 1.92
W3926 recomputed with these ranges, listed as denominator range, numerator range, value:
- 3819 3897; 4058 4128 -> 1.87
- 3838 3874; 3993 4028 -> 1.80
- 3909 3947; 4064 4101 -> 1.77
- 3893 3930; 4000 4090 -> 1.55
